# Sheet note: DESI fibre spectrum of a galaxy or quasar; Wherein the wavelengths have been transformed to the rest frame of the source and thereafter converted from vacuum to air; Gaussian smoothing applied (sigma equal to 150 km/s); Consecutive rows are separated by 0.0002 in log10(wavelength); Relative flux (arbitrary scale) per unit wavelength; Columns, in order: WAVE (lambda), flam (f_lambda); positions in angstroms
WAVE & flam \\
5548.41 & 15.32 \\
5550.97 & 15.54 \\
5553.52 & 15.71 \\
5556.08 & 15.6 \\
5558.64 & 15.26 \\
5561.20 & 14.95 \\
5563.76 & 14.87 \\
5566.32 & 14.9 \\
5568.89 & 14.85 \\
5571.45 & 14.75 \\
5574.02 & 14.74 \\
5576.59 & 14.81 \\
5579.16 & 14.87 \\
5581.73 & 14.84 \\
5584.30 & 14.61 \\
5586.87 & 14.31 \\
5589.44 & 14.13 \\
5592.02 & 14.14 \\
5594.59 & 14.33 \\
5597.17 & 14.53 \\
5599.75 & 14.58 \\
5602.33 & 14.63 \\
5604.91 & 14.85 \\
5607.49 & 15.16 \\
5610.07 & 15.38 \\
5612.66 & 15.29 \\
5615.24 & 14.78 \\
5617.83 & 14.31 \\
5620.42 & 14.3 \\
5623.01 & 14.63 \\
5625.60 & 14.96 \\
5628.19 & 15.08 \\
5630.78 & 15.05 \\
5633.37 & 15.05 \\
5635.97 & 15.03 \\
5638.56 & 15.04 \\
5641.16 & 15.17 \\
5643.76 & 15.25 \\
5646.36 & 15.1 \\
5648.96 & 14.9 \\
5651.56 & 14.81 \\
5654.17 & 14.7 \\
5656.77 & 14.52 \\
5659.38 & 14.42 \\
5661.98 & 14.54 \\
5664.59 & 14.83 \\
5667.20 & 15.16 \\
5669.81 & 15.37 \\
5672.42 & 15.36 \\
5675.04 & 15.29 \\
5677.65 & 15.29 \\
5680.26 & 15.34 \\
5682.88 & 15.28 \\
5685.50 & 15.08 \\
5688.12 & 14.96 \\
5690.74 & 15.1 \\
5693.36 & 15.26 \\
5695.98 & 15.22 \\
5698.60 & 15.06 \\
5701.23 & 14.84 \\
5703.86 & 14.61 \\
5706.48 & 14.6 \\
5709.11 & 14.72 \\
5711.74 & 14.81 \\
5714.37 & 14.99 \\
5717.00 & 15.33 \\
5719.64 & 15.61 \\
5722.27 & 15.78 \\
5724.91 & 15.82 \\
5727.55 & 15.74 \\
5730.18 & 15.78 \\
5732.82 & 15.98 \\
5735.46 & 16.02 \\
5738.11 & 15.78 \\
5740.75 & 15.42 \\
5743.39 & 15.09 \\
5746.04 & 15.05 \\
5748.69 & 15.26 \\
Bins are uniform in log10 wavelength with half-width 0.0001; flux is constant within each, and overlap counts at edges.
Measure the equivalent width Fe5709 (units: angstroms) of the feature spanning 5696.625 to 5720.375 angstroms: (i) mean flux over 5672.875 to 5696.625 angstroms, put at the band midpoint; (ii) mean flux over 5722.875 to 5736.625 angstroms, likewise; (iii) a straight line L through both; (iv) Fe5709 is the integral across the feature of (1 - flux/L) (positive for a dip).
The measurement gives 0.9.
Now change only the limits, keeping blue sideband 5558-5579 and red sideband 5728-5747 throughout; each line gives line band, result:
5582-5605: 0.82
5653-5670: 0.58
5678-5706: 0.62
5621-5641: 0.24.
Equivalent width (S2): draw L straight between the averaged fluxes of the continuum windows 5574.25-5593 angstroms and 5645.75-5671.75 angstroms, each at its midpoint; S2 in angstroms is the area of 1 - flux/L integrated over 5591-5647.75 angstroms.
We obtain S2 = -0.6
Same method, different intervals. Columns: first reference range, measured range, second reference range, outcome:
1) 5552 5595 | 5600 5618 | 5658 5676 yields -0.06 angstroms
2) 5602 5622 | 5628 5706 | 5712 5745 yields 0.88 angstroms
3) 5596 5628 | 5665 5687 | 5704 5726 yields -0.33 angstroms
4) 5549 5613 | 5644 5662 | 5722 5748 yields 0.55 angstroms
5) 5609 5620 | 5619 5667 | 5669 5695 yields 0.52 angstroms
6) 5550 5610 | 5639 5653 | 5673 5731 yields -0.01 angstroms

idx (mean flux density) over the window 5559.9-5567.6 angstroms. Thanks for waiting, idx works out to 14.9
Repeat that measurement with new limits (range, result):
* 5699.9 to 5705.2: 14.7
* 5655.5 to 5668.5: 14.7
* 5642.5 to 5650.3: 15.1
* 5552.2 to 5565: 15.3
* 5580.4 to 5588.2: 14.6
